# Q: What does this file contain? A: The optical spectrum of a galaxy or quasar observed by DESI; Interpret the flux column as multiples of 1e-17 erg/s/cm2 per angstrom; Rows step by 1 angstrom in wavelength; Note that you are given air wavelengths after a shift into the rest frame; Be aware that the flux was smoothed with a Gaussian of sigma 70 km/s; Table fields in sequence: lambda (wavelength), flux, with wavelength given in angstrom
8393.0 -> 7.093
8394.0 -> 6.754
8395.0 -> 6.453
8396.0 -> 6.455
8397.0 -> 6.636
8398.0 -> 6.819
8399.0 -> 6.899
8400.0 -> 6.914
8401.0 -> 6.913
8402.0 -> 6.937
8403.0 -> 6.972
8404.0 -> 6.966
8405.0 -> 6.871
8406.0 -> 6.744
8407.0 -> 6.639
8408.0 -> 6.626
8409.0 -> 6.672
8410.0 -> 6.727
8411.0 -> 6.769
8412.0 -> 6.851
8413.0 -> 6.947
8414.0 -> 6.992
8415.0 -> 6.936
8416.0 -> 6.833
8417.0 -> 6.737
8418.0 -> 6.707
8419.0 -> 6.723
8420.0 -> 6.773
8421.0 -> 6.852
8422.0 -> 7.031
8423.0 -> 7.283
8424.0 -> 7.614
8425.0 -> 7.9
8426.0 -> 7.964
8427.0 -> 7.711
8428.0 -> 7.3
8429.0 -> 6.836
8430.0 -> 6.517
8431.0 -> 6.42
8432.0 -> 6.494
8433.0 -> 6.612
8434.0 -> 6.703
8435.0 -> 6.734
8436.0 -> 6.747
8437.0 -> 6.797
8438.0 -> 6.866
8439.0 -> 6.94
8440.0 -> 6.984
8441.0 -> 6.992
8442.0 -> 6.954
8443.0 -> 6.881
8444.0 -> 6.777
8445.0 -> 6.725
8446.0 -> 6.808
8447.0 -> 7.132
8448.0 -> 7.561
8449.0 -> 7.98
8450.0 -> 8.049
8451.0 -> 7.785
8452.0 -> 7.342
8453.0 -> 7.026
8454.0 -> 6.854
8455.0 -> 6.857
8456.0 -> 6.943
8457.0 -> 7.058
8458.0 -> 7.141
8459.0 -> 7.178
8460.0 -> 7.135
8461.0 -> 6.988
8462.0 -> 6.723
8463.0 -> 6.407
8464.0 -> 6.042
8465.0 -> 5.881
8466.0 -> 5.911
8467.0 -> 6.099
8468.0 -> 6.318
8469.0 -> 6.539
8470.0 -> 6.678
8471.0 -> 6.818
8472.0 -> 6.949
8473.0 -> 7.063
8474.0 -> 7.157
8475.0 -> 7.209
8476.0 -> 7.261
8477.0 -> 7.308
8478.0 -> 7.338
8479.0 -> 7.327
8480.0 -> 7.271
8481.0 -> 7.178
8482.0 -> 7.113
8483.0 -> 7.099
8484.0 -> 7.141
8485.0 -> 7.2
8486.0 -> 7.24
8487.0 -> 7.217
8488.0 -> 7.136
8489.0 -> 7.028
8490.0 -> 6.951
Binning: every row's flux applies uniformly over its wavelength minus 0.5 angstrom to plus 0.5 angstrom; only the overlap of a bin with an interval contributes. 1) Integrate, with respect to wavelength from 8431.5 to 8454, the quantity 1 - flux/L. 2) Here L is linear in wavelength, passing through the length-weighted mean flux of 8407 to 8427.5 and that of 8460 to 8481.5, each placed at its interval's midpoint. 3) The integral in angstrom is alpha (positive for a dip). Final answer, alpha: -0.4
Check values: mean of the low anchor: 7.02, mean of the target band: 7.04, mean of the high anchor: 6.79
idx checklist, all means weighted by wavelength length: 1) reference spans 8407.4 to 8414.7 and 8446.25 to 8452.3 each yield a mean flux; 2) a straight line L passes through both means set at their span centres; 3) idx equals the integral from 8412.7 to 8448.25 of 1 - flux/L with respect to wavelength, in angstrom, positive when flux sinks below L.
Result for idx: 1.2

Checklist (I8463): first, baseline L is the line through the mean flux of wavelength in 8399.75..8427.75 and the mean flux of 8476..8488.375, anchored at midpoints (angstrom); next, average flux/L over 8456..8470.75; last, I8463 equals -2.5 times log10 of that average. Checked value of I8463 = 0.09 mag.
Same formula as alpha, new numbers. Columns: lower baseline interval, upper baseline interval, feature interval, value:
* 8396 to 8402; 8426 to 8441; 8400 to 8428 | -0.62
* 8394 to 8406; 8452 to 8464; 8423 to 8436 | -0.39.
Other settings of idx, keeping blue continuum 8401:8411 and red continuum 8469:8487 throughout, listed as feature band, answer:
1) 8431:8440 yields 0.26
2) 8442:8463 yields -0.35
